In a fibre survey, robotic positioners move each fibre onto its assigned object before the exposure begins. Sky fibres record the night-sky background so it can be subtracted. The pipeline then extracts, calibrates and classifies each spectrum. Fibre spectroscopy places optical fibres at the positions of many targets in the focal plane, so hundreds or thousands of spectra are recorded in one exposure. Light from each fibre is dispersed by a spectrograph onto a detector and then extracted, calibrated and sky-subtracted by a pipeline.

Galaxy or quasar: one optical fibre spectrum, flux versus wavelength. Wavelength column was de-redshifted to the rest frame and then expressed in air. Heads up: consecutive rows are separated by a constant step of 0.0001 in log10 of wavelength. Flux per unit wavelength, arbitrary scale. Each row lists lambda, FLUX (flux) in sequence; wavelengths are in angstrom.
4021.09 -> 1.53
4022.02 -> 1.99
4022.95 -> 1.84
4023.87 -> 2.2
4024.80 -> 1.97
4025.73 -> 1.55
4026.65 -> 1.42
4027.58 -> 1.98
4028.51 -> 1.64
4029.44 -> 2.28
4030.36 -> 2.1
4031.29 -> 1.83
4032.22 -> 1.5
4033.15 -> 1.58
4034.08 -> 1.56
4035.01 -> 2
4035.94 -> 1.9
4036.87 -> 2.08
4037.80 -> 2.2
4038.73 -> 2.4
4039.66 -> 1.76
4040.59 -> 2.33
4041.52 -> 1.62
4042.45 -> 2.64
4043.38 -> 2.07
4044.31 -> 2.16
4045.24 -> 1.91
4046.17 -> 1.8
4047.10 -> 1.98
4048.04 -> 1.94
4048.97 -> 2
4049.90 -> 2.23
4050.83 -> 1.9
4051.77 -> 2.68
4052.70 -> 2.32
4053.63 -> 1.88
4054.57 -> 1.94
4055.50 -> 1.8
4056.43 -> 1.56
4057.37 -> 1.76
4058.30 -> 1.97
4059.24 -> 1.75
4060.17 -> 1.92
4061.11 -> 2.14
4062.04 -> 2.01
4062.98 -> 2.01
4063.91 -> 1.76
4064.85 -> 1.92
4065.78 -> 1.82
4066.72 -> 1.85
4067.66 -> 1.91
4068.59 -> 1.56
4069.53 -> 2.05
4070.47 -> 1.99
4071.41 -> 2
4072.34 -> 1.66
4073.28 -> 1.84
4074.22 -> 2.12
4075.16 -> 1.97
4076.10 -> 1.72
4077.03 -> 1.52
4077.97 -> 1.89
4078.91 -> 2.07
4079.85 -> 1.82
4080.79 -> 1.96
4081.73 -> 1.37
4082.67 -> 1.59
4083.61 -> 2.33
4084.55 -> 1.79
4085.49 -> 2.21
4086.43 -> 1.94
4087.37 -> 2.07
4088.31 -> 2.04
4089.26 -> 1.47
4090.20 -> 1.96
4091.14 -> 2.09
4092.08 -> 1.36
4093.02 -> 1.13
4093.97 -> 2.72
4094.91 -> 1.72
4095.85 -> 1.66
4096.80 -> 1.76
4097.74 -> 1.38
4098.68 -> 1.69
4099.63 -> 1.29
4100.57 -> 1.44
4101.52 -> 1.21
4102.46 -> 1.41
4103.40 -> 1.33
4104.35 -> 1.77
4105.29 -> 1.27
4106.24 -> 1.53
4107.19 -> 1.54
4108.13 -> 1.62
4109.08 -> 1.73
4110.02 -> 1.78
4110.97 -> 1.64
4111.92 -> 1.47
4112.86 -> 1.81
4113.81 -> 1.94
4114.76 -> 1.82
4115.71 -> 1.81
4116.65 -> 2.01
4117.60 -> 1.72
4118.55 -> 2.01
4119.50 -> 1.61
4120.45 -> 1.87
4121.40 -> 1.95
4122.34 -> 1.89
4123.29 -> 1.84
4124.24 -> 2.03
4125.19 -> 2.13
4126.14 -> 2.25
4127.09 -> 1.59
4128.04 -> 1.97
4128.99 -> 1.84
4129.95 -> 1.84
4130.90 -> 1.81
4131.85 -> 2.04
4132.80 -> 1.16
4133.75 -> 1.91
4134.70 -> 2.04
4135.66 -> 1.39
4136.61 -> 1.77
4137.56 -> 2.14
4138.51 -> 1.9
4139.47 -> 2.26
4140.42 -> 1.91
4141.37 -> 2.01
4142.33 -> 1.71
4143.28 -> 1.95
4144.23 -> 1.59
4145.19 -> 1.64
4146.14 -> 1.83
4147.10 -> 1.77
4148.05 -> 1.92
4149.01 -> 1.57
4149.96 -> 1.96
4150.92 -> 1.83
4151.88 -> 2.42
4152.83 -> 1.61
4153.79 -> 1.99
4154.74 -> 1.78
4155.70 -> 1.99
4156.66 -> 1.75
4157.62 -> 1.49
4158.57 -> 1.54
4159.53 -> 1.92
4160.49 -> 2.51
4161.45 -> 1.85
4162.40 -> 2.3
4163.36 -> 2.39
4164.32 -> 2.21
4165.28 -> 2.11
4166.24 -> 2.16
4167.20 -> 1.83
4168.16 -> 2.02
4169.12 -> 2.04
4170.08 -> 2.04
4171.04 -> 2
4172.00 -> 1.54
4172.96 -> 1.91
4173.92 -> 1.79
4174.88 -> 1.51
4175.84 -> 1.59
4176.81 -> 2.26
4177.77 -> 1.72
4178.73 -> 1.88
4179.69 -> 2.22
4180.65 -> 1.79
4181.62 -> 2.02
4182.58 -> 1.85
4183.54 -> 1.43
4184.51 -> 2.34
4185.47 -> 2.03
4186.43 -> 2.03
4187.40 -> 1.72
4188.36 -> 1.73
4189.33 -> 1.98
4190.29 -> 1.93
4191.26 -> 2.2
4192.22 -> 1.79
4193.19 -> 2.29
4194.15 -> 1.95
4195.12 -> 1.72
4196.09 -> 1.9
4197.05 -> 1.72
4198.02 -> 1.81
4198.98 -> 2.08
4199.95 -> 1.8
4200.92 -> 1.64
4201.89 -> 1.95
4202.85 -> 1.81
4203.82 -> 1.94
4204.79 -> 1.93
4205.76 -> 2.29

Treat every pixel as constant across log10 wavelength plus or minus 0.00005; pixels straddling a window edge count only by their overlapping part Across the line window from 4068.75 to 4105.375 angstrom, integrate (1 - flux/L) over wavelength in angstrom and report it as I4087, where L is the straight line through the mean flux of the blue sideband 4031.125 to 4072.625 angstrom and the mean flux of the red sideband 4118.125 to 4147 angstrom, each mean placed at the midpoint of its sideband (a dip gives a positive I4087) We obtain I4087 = 2.9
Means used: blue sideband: 1.95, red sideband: 1.86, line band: 1.76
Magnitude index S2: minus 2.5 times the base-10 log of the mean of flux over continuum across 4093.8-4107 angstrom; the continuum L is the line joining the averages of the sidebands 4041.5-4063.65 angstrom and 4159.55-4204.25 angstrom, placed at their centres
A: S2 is 0.262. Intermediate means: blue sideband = 2.01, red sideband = 1.94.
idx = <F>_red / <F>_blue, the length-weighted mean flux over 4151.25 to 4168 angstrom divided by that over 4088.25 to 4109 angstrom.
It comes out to 1.24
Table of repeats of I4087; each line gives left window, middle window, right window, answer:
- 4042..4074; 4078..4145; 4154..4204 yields 5.60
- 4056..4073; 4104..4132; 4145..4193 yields 1.37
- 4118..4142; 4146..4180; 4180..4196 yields -0.26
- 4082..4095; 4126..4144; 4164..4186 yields 0.46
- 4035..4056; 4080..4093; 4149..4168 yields 1.28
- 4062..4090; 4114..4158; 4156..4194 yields 1.35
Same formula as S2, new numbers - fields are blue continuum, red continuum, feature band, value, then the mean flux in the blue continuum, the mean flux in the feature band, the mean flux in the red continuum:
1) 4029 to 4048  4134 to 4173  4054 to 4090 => 0.05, 1.98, 1.87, 1.92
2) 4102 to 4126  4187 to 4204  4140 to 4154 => -0.02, 1.75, 1.84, 1.89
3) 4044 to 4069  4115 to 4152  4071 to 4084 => 0.04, 1.94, 1.84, 1.86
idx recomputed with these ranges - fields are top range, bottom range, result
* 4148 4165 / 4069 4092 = 1.03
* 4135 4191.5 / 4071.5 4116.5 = 1.10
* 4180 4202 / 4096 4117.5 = 1.18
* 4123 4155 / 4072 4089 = 0.99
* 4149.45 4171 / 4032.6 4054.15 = 0.98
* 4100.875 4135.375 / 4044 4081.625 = 0.91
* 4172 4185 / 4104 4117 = 1.10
